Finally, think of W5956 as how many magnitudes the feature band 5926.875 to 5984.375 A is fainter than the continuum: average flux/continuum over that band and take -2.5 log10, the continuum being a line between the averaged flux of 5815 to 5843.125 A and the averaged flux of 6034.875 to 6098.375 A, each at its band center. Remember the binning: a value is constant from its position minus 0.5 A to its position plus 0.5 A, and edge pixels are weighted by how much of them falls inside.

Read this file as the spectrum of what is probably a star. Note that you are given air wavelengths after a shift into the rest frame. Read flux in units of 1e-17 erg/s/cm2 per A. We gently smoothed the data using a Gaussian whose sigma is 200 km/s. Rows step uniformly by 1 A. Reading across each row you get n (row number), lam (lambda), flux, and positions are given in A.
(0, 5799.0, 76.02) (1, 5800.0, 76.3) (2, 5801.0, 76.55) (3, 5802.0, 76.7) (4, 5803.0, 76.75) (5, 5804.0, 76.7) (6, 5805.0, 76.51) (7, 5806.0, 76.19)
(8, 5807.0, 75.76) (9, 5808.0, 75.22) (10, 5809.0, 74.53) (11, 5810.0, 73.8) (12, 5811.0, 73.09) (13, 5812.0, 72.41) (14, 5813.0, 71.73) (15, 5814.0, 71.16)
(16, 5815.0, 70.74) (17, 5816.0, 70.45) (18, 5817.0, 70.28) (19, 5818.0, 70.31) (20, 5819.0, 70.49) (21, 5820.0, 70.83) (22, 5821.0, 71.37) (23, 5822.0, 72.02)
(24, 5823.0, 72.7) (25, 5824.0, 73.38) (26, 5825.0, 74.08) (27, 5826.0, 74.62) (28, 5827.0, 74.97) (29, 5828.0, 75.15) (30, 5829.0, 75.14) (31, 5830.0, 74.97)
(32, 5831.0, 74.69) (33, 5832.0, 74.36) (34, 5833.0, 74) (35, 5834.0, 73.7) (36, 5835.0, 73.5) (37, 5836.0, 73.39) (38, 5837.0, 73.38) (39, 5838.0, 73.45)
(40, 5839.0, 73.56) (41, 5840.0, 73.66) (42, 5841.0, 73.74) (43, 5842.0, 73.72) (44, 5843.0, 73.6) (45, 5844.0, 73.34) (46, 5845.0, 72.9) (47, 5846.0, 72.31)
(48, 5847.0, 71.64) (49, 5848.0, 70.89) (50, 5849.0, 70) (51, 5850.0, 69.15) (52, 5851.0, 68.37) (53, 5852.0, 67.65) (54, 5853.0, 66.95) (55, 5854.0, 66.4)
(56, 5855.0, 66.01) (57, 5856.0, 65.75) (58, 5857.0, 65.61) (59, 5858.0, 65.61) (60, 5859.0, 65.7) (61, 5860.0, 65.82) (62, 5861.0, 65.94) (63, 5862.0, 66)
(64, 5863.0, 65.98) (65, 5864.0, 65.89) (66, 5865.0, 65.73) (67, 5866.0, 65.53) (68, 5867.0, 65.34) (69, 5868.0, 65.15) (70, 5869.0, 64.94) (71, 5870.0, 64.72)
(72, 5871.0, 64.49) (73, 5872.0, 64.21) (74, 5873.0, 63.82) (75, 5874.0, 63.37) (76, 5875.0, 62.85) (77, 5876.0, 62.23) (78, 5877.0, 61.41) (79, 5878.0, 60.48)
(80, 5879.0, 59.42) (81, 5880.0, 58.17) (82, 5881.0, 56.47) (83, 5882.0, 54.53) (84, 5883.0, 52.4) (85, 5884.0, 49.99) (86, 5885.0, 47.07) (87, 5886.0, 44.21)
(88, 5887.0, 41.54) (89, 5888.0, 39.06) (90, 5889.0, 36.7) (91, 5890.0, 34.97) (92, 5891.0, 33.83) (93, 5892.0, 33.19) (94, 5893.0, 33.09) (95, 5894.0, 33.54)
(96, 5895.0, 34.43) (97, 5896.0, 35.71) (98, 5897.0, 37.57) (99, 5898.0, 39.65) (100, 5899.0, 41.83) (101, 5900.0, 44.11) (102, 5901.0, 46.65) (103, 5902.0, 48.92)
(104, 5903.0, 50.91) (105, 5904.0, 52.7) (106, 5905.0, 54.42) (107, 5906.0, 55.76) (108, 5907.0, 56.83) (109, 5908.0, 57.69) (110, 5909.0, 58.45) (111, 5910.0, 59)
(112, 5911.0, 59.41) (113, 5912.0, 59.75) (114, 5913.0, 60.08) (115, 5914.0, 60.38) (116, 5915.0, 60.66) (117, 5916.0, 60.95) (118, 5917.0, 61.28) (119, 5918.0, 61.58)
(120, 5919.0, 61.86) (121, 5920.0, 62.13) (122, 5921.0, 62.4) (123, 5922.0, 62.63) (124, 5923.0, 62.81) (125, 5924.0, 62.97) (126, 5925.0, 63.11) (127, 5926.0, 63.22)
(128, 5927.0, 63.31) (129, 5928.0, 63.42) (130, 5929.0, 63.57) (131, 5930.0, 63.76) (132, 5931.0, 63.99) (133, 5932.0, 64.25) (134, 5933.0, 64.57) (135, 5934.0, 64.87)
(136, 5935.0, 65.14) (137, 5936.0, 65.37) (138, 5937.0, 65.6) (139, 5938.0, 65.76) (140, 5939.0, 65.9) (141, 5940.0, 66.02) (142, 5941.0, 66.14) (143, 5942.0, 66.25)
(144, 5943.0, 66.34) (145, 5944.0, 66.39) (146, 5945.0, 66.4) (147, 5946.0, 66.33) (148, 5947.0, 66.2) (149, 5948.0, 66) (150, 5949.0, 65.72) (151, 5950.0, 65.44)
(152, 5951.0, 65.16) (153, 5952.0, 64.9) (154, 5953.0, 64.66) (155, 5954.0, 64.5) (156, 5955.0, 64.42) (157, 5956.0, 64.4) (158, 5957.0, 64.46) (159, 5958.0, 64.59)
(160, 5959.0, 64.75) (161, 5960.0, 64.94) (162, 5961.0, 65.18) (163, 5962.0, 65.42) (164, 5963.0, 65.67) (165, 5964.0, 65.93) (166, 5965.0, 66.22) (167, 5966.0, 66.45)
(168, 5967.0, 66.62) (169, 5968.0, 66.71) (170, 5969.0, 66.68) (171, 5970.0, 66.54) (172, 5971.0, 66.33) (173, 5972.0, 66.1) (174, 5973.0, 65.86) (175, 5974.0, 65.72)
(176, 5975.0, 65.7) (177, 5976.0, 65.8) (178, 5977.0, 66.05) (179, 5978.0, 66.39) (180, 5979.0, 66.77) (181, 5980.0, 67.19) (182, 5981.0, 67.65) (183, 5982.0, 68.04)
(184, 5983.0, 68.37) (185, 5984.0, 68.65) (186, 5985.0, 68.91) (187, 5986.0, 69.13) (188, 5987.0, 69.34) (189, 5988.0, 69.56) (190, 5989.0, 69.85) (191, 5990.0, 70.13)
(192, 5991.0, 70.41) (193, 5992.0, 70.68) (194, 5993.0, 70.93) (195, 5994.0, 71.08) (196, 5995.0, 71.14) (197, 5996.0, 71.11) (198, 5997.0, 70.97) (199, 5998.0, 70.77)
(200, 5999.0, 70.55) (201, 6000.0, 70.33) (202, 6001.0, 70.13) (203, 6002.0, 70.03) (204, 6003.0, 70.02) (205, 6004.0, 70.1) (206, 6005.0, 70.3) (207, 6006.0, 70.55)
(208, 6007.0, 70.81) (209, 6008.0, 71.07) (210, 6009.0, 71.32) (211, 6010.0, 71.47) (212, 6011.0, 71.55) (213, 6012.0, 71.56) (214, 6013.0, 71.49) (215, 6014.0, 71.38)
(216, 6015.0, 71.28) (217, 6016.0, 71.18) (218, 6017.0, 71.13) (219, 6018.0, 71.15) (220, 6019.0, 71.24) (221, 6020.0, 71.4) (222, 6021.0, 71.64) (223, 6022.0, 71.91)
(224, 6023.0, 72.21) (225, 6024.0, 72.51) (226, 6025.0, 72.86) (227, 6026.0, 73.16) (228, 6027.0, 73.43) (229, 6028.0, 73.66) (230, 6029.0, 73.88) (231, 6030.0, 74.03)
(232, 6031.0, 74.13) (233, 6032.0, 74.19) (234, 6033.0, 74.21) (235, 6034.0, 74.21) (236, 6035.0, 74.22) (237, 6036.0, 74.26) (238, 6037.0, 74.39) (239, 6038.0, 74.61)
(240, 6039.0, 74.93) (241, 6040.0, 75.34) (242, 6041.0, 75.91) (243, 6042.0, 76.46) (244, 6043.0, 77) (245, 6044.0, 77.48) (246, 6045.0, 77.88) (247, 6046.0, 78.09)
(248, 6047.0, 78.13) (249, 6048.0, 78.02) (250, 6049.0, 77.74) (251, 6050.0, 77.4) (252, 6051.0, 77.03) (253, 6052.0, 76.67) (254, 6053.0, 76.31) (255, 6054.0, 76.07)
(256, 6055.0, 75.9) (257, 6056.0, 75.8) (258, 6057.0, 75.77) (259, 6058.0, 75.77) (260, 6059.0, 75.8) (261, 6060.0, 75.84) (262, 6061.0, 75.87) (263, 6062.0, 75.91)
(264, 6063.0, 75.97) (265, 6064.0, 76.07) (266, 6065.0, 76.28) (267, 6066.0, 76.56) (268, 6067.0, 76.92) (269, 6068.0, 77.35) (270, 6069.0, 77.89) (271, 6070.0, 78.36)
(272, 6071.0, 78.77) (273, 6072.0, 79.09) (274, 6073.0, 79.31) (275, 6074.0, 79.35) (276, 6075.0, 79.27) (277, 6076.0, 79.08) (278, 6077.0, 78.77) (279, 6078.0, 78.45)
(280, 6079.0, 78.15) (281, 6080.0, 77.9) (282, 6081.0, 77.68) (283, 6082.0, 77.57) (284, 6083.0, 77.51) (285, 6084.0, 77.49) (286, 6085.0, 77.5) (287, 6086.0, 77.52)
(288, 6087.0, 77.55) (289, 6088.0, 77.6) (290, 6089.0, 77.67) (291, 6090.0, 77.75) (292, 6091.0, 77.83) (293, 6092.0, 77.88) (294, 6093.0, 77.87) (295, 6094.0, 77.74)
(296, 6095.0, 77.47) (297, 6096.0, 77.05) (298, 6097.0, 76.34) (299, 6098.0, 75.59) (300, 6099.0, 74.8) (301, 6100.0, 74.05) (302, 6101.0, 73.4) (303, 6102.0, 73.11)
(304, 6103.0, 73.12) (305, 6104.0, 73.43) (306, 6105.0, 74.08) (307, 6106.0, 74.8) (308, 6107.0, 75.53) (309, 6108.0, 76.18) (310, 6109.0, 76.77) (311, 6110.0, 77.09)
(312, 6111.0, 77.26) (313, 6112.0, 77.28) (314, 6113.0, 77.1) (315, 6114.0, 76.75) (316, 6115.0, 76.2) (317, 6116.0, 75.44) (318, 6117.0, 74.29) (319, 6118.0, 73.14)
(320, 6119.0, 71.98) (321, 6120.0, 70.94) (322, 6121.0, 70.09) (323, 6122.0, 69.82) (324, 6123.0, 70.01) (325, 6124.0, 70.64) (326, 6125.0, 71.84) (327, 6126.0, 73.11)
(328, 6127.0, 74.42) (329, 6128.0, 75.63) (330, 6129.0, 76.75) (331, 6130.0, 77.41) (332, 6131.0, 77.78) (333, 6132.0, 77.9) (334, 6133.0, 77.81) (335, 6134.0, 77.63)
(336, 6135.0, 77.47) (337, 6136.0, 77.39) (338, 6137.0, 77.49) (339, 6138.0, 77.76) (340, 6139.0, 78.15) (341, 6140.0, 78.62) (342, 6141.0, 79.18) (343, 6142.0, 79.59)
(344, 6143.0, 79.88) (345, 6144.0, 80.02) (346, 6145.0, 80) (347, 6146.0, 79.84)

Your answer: 0.15 mag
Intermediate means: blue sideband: 73.1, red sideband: 77.1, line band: 65.7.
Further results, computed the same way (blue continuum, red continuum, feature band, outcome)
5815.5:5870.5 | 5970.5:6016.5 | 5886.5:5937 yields 0.28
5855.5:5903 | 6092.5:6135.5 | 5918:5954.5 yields -0.10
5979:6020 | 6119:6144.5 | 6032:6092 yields -0.06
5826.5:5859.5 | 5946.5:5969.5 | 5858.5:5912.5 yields 0.28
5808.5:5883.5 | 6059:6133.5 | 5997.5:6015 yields 0.04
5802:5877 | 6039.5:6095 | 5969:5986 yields 0.12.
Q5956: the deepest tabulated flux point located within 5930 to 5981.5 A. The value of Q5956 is 63.76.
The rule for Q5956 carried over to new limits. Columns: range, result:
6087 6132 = 69.82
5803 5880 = 58.17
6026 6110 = 73.11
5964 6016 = 65.7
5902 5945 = 48.92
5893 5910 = 33.09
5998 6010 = 70.02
